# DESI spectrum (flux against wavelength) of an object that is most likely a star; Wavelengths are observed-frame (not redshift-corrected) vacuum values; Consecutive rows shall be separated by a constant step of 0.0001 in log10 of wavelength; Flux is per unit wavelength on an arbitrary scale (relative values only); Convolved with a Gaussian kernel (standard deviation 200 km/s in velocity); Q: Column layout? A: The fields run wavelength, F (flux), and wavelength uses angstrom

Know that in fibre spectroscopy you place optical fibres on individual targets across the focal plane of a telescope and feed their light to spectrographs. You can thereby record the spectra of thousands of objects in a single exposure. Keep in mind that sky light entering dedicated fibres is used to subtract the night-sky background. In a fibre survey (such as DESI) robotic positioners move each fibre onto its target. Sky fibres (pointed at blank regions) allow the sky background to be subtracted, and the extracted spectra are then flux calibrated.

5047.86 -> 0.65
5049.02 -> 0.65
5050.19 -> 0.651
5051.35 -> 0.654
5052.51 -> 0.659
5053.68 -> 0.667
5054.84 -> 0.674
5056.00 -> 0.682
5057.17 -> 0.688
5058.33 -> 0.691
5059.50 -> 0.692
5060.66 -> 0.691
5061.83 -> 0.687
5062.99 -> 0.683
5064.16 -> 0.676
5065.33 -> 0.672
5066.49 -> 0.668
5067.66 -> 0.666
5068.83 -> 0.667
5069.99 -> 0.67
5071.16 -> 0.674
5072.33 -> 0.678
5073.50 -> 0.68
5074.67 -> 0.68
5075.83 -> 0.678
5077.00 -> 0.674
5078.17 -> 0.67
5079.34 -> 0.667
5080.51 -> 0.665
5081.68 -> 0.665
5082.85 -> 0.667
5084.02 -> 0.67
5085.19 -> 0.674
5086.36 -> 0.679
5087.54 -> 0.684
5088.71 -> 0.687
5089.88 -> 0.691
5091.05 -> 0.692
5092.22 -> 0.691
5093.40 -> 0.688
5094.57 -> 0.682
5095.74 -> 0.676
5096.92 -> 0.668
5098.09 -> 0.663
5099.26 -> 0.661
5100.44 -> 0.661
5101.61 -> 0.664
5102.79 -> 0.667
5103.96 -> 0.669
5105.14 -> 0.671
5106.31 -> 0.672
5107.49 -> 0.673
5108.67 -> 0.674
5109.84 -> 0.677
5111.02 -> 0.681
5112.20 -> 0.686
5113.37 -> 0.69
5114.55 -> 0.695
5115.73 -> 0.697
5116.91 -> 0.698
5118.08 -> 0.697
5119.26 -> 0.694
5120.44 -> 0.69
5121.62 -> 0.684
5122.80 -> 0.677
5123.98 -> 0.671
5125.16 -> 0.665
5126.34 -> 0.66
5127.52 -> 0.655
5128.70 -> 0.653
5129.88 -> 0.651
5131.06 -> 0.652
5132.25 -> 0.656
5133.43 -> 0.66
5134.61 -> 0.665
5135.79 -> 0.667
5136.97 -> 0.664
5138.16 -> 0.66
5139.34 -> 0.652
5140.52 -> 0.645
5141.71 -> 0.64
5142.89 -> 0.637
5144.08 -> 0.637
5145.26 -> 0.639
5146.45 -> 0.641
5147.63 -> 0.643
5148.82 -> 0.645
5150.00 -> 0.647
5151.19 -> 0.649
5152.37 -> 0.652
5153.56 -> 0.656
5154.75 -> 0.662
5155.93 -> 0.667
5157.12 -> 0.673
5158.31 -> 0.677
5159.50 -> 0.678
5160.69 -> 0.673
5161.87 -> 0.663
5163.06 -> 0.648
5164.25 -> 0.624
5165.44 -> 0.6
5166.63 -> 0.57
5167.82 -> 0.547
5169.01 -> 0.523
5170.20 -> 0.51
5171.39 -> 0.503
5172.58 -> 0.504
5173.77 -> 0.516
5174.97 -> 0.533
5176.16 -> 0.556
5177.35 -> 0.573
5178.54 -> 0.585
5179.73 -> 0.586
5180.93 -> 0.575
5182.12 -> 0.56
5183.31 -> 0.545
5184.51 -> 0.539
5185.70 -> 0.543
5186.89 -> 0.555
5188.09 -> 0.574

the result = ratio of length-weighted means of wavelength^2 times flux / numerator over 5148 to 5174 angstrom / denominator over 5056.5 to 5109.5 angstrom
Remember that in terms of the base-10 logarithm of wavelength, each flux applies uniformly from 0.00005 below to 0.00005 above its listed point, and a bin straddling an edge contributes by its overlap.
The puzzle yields 0.94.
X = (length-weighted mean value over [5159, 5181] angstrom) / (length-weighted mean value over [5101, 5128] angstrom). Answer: 0.85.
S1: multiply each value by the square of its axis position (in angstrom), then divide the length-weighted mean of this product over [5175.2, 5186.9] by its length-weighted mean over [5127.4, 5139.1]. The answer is 0.87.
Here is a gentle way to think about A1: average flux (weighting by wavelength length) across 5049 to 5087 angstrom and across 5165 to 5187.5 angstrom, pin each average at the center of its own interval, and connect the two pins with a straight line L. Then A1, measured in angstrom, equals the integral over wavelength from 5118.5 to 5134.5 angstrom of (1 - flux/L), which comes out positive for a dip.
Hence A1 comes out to -1.6 angstrom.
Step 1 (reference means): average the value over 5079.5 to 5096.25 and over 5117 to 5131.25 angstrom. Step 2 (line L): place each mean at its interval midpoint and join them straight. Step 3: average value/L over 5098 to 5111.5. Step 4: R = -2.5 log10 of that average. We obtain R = 0.01 mag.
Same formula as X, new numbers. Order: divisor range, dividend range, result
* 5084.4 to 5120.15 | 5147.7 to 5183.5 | 0.88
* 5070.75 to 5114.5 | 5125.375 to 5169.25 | 0.96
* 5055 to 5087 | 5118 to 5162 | 0.98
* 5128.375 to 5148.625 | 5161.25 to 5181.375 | 0.87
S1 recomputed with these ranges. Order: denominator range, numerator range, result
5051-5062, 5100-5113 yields 1.01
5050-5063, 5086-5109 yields 1.01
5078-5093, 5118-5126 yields 1.02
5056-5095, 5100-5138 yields 1.01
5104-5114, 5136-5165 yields 0.98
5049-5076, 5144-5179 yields 0.94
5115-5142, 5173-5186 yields 0.85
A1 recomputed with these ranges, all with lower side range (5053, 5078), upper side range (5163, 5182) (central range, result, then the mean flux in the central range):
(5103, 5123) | -1.9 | 0.684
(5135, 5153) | -1.8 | 0.648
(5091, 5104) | -0.6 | 0.673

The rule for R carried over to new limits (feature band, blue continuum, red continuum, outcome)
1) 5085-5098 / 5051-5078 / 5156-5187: -0.049 mag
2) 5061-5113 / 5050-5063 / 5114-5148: -0.005 mag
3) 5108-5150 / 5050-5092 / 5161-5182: -0.089 mag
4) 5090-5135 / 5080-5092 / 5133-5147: -0.016 mag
